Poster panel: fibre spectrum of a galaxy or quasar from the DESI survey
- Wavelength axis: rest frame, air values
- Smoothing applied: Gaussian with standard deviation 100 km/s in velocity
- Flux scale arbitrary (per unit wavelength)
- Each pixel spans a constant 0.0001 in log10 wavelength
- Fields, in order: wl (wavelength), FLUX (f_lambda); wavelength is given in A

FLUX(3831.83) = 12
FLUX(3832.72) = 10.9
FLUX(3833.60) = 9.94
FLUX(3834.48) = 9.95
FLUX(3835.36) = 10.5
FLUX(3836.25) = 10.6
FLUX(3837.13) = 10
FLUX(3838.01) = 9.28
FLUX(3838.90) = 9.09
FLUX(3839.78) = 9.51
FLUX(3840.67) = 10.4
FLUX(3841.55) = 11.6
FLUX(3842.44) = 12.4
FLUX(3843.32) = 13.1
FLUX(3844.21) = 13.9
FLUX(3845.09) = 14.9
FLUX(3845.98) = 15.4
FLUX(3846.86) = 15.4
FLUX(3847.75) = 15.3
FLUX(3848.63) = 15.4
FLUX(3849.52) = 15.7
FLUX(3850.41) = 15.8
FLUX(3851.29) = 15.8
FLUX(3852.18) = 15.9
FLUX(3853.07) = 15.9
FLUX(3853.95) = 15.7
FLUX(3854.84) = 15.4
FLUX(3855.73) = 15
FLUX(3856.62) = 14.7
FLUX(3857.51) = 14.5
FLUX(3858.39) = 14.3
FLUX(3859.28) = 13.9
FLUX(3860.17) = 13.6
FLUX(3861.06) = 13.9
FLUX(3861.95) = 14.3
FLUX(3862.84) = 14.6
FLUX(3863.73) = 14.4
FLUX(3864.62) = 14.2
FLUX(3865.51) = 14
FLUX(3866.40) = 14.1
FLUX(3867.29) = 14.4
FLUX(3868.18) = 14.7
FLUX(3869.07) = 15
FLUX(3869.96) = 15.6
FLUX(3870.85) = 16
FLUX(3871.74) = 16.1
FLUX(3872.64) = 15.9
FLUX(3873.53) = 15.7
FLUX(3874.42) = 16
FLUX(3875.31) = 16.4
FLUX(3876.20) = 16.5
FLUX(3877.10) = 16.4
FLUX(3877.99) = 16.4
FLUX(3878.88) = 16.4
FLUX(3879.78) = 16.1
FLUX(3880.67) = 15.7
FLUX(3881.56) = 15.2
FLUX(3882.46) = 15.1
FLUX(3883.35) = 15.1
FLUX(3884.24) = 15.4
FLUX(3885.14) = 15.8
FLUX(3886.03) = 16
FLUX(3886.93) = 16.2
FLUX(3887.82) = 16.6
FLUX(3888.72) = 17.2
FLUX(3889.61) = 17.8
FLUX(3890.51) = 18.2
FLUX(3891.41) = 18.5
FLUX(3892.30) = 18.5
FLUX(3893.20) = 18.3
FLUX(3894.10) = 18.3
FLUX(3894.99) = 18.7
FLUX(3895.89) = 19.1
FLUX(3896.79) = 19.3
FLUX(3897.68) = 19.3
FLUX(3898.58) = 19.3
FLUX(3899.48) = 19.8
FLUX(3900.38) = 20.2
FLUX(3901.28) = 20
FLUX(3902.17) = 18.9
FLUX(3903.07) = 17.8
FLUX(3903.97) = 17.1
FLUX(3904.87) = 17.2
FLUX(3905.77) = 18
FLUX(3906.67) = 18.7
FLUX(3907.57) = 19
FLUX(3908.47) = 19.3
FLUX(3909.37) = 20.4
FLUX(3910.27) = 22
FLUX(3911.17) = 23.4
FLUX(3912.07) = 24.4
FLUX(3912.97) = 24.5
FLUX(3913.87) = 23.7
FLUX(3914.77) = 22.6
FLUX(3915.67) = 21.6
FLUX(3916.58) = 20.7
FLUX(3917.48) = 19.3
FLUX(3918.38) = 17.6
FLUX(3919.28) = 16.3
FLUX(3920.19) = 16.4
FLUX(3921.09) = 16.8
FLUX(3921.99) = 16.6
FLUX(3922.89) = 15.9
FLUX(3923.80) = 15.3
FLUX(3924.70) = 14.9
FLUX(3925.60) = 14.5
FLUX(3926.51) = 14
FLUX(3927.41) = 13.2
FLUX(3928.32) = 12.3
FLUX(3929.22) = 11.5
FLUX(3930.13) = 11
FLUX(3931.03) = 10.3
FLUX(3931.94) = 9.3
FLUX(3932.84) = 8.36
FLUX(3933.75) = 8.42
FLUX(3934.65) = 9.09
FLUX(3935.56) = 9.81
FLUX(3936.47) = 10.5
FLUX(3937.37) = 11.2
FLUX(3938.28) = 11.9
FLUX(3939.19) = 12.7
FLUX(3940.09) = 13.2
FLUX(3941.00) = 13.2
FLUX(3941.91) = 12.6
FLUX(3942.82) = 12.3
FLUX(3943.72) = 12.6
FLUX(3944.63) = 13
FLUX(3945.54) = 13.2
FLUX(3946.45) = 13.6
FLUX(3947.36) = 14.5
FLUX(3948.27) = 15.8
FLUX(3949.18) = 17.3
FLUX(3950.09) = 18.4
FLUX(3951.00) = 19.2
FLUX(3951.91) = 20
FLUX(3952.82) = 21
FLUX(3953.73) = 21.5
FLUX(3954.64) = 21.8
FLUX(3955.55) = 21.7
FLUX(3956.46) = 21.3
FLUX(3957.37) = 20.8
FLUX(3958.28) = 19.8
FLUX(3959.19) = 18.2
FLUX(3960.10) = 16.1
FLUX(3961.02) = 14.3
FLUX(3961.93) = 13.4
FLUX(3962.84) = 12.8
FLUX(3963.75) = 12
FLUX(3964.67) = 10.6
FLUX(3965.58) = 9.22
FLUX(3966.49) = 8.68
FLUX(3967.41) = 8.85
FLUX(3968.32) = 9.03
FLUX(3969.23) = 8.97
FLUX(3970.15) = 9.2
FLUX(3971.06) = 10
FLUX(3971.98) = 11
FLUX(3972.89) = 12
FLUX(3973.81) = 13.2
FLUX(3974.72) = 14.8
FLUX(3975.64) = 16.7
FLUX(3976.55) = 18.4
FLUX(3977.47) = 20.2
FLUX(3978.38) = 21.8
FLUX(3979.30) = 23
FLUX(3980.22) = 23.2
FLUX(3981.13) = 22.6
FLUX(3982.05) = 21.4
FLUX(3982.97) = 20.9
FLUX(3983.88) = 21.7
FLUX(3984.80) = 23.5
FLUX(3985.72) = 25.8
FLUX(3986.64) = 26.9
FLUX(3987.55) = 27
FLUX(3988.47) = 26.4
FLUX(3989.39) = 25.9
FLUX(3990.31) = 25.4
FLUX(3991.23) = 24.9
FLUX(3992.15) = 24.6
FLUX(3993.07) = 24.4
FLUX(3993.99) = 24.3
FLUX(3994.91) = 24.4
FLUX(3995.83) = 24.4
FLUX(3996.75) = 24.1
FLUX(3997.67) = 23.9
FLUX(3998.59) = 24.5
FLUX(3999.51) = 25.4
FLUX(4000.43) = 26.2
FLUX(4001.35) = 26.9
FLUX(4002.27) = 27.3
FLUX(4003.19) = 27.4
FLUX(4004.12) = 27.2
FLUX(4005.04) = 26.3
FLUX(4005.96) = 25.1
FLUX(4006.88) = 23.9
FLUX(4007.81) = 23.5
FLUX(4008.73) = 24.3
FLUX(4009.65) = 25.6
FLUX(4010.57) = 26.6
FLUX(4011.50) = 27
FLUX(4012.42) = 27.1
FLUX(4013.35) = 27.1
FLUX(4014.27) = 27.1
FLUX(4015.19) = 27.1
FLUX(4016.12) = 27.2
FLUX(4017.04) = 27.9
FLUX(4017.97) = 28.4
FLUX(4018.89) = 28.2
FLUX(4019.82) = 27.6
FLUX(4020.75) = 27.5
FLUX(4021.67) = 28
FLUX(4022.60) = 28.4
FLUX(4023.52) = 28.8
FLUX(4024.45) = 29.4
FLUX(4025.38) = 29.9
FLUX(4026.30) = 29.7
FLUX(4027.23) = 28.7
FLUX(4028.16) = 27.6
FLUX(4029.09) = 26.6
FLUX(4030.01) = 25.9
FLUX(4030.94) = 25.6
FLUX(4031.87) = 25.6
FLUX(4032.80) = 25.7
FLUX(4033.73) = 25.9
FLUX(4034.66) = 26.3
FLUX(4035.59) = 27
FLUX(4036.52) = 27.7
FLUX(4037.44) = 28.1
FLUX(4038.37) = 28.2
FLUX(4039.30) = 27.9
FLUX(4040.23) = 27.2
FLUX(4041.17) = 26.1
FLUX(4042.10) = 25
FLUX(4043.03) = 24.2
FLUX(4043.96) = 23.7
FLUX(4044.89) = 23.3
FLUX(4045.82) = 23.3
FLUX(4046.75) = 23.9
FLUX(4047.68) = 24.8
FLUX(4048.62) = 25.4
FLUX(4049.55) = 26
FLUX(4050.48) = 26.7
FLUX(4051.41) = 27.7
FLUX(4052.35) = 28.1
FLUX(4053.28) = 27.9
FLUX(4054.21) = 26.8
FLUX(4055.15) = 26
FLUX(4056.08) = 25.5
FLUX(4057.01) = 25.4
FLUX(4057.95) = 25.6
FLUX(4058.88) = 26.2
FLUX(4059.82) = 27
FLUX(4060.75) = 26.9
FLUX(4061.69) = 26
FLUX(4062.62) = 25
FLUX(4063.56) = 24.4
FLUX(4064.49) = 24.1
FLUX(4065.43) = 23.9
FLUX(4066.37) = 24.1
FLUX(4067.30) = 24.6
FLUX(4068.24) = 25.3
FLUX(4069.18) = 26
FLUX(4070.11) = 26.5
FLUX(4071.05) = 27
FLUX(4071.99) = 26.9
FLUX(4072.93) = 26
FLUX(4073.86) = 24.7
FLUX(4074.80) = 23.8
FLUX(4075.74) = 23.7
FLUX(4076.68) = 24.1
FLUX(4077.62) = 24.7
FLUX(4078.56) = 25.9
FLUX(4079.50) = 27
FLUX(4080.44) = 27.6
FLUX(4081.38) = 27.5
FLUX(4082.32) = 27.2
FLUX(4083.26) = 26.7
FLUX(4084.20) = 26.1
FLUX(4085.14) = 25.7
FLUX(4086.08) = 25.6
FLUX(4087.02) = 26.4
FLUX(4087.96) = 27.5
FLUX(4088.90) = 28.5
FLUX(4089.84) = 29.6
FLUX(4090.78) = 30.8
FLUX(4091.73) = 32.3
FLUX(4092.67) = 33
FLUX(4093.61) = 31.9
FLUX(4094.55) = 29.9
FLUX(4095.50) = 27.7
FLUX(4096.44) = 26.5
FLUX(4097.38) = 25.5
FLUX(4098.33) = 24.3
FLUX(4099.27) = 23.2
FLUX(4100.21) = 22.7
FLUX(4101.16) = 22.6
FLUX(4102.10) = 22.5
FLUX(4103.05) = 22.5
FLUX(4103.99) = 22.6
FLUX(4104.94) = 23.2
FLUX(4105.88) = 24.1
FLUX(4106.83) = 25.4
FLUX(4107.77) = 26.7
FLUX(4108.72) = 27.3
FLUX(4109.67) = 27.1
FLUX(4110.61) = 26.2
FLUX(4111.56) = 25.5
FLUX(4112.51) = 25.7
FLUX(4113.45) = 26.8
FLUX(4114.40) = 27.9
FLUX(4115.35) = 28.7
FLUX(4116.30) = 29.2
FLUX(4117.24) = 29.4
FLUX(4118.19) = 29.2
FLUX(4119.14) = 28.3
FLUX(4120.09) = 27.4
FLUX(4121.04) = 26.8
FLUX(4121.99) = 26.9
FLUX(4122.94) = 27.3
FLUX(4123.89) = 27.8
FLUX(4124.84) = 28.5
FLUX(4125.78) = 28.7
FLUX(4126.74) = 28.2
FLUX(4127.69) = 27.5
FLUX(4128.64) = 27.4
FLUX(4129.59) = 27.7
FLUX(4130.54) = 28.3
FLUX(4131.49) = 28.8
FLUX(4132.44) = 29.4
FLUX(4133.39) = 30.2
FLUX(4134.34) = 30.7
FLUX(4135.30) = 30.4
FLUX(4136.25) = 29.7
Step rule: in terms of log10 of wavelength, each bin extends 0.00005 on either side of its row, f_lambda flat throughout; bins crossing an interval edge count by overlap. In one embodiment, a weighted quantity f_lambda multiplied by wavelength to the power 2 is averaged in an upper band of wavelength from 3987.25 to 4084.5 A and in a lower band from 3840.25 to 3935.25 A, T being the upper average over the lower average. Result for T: 1.74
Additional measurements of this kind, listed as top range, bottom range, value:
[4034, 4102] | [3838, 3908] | 1.82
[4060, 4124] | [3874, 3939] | 1.74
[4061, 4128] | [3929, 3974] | 2.09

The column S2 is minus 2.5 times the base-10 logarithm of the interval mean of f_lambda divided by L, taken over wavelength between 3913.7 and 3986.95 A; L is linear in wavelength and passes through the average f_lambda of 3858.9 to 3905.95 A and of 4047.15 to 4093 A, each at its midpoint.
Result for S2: 0.27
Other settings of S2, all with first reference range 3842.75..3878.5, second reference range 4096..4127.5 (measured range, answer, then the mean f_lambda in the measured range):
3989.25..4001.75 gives -0.18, 24.9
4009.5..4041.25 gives -0.22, 27.4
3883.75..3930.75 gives -0.05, 18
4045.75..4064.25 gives -0.10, 26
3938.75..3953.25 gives 0.24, 15.2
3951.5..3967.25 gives 0.18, 16.5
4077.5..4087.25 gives -0.07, 26.5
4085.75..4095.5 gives -0.17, 29.5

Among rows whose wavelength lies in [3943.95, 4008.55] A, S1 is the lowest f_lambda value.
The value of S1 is 8.68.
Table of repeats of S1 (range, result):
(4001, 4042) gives 23.5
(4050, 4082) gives 23.7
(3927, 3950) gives 8.36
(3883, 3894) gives 15.1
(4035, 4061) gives 23.3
